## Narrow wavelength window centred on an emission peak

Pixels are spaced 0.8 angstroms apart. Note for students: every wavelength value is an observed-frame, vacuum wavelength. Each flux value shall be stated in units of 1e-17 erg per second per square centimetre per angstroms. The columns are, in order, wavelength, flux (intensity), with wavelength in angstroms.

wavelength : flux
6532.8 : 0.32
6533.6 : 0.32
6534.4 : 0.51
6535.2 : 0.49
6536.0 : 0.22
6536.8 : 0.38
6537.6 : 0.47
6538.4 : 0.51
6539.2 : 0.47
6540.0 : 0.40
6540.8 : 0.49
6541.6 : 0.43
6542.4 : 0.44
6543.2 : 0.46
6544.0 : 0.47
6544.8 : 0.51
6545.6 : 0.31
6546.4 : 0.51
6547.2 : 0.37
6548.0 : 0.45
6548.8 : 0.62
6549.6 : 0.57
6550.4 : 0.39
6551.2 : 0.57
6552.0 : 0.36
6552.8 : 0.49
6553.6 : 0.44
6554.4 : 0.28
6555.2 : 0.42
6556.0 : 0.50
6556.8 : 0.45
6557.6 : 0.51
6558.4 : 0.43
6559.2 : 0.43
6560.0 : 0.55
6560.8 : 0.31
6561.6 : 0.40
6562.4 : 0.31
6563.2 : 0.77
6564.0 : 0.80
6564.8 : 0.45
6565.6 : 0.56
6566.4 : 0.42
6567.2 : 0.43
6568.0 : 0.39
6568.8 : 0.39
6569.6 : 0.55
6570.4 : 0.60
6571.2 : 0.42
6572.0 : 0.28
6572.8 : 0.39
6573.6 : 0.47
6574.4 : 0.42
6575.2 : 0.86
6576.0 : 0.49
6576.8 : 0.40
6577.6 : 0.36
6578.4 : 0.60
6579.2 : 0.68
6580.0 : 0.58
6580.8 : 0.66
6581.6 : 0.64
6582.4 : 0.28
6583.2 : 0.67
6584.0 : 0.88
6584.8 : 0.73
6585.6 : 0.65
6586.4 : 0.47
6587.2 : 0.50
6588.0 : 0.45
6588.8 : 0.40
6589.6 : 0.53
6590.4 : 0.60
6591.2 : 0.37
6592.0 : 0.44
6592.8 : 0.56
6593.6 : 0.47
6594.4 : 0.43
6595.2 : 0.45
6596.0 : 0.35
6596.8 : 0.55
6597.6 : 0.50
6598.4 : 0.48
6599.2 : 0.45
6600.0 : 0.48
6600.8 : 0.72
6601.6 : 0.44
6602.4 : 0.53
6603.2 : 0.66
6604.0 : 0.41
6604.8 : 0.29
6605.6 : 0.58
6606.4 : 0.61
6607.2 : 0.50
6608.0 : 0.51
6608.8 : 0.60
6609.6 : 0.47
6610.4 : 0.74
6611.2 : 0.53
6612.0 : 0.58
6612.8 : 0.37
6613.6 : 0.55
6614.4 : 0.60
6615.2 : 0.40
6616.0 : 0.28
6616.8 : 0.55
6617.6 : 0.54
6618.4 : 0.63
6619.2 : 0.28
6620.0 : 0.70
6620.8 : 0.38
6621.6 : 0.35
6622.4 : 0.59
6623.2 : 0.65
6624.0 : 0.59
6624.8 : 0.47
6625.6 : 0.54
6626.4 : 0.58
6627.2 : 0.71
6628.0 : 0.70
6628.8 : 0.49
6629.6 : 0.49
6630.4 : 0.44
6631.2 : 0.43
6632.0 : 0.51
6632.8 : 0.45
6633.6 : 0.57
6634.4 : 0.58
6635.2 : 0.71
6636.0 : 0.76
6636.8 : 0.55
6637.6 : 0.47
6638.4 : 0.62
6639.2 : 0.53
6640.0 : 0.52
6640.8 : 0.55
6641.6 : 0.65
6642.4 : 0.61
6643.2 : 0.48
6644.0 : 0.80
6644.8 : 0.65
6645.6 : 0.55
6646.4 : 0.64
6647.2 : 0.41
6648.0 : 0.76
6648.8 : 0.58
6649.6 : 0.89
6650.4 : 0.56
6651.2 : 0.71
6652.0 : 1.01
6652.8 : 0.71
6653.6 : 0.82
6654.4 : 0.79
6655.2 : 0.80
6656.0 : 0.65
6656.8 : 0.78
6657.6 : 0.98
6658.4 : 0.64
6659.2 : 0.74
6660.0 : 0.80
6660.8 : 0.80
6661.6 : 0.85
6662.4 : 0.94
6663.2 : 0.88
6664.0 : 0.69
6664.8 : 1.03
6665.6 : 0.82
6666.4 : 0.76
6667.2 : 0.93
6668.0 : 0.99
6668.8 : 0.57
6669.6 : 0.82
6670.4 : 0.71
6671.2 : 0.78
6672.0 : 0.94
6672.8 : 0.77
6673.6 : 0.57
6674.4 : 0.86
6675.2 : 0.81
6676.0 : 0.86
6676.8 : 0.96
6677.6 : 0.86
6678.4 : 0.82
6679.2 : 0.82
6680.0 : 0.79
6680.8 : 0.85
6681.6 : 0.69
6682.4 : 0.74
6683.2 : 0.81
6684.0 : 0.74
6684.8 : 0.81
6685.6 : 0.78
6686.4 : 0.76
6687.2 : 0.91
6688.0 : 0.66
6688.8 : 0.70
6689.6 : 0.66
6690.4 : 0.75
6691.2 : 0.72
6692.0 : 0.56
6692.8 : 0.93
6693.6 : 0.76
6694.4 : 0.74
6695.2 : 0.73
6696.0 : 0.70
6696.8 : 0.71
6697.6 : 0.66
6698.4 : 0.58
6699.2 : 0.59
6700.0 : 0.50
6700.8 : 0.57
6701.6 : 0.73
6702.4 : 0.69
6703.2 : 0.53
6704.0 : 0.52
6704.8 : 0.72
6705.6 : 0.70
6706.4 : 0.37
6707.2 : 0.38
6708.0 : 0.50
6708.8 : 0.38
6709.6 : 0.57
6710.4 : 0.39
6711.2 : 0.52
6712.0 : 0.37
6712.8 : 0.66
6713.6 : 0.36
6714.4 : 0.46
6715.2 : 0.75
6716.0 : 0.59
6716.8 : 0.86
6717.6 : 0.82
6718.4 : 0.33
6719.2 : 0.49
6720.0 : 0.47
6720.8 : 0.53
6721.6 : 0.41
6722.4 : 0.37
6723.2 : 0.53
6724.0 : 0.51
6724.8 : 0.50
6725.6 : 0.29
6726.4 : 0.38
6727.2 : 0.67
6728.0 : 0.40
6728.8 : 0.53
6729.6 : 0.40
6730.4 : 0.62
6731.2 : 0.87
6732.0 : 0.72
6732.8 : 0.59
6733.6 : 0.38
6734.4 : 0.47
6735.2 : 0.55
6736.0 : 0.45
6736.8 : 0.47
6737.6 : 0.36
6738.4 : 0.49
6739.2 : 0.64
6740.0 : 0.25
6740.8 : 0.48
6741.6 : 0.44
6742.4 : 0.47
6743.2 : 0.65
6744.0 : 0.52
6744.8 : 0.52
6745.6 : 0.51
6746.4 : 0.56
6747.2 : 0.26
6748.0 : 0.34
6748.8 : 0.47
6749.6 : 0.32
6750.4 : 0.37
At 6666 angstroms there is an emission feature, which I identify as C III]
